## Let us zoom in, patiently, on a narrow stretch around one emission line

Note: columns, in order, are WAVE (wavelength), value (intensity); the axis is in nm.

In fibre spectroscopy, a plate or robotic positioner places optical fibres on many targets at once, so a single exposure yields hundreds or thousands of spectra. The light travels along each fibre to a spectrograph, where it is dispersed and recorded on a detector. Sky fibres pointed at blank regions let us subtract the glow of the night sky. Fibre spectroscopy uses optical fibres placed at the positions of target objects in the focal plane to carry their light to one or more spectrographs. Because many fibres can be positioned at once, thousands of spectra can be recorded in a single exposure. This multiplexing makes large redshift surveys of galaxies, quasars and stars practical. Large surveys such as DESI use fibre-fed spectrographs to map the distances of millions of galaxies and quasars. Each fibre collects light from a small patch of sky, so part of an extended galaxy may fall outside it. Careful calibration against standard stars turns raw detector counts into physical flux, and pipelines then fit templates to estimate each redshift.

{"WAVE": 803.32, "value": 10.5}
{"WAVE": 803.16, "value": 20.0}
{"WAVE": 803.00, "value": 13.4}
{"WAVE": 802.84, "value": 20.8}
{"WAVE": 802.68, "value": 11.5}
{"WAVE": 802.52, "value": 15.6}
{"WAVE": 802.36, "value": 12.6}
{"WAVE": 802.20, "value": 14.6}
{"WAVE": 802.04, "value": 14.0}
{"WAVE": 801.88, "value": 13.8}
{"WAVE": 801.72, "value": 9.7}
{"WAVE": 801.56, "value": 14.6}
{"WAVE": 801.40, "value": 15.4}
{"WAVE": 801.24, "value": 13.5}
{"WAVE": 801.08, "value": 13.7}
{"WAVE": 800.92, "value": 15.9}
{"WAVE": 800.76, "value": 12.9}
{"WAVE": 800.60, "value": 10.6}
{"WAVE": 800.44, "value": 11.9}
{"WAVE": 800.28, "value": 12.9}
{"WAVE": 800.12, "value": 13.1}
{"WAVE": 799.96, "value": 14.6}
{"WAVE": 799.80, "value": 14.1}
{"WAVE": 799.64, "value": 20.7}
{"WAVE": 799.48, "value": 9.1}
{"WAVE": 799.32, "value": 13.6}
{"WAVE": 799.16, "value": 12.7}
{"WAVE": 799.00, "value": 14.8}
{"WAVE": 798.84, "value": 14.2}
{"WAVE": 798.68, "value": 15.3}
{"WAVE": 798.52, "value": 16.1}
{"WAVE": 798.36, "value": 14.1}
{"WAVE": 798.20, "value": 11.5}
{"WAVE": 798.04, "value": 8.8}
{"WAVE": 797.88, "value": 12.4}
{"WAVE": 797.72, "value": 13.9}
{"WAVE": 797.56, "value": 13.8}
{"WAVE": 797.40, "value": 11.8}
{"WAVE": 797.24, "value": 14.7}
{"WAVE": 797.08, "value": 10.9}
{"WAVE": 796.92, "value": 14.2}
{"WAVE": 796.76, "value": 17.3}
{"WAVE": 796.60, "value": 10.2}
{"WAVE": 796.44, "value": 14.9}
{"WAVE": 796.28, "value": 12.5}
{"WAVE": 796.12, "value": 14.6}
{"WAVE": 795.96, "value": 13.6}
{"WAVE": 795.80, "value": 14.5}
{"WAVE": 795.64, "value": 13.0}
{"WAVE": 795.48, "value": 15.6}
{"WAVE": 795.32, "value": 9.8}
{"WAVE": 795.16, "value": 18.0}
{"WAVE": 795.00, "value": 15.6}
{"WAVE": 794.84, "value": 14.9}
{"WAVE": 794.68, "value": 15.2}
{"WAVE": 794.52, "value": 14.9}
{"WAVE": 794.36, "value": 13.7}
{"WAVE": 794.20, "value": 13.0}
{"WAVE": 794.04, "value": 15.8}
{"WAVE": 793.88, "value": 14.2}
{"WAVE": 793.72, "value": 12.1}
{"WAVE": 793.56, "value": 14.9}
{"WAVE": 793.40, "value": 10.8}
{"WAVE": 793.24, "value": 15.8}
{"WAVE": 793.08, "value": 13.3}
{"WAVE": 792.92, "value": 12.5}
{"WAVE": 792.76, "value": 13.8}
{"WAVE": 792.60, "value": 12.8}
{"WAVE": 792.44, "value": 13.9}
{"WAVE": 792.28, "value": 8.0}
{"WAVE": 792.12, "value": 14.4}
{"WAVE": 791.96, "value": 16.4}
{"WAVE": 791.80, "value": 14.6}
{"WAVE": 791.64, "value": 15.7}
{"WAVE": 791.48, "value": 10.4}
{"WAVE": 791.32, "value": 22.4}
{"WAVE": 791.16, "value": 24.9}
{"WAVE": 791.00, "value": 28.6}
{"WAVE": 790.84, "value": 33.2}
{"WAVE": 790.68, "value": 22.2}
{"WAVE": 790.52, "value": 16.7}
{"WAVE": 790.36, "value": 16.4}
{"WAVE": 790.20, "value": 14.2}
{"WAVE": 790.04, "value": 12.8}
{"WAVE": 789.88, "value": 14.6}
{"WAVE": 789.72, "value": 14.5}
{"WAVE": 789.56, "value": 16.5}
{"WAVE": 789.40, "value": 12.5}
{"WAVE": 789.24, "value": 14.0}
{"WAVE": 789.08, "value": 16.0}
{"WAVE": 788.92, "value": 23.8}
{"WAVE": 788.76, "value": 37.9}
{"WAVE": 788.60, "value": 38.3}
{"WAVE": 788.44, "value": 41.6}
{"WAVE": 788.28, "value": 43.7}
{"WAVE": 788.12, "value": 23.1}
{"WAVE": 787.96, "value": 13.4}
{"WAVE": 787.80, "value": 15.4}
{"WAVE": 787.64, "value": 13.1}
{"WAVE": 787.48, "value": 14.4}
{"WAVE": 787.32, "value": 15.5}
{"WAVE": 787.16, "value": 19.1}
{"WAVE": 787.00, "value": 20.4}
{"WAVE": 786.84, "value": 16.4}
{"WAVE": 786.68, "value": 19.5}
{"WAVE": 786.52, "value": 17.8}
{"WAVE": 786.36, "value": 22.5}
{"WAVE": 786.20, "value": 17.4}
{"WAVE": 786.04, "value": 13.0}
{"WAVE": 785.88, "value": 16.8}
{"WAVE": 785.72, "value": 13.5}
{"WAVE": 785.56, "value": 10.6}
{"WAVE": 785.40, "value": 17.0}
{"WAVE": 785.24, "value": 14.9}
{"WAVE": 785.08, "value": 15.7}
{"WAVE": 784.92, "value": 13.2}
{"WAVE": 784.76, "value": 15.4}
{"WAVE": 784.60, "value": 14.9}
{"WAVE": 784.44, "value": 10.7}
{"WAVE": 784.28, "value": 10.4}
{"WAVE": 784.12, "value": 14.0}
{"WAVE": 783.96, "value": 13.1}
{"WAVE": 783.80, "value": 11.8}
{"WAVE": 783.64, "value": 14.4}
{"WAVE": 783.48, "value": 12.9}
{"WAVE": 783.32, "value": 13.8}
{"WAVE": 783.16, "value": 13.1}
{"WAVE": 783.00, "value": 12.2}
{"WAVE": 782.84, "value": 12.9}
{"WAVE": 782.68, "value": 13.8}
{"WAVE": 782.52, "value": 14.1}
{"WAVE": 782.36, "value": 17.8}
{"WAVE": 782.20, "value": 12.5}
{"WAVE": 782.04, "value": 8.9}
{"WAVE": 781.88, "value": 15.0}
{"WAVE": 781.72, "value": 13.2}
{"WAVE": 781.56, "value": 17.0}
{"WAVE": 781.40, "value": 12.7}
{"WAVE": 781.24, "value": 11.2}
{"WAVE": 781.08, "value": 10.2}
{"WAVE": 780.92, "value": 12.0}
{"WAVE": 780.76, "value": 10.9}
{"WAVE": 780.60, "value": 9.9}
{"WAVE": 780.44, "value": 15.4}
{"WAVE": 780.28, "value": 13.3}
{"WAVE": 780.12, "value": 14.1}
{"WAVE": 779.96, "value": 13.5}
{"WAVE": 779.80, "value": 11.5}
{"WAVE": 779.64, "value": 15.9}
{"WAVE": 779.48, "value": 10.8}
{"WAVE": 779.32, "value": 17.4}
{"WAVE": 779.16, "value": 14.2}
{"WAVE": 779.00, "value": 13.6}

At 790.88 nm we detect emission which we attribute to [N II] 6583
